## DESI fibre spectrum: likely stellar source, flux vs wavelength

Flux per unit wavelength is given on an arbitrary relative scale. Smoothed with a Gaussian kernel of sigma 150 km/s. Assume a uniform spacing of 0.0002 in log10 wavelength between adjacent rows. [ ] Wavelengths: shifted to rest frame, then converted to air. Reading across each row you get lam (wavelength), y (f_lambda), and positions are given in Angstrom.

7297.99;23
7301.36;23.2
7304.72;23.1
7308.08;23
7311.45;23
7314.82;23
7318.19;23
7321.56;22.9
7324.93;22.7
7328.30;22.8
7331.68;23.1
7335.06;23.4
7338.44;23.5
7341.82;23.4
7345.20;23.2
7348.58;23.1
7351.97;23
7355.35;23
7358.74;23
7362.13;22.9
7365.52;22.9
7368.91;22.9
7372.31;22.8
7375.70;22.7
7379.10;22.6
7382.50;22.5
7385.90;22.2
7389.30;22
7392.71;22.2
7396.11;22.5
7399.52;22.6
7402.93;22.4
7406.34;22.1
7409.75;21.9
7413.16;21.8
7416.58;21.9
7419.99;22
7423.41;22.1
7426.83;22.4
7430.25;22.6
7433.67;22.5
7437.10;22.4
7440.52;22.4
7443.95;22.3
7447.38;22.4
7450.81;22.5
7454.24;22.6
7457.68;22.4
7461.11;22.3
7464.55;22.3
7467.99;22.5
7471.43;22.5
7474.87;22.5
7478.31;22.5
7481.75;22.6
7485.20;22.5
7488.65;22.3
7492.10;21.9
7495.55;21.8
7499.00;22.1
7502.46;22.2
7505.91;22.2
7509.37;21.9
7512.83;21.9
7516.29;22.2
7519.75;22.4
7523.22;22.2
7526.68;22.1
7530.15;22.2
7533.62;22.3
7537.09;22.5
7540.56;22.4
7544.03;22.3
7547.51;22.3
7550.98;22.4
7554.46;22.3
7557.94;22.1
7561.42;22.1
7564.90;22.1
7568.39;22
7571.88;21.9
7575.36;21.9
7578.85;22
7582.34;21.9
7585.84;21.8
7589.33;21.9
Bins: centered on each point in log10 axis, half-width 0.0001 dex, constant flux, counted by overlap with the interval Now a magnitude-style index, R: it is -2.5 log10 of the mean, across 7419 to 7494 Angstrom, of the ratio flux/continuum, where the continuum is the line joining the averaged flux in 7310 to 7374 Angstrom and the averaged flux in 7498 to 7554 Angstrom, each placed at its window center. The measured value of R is 0.01 mag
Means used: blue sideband 23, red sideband 22.2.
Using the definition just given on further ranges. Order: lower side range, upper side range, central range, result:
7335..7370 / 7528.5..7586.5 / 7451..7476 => 0.01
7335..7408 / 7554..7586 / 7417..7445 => 0.01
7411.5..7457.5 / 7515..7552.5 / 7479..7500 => 0.00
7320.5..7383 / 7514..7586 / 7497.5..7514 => 0.01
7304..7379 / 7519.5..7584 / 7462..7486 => 0.00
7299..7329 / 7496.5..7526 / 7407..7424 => 0.03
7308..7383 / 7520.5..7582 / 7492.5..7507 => 0.02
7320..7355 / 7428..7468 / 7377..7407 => 0.02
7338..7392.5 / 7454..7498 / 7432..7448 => 0.01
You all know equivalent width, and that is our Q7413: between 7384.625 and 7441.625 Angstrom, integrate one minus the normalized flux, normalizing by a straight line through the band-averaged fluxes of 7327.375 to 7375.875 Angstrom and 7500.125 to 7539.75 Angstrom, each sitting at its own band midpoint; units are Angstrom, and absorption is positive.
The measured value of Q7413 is 1.28 Angstrom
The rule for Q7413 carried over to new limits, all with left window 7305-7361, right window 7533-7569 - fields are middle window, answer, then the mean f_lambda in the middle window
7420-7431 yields 0.21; 22.3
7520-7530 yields 0.07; 22.2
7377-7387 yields 0.19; 22.5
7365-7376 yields 0.05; 22.8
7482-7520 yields 0.53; 22.1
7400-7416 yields 0.50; 22.1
